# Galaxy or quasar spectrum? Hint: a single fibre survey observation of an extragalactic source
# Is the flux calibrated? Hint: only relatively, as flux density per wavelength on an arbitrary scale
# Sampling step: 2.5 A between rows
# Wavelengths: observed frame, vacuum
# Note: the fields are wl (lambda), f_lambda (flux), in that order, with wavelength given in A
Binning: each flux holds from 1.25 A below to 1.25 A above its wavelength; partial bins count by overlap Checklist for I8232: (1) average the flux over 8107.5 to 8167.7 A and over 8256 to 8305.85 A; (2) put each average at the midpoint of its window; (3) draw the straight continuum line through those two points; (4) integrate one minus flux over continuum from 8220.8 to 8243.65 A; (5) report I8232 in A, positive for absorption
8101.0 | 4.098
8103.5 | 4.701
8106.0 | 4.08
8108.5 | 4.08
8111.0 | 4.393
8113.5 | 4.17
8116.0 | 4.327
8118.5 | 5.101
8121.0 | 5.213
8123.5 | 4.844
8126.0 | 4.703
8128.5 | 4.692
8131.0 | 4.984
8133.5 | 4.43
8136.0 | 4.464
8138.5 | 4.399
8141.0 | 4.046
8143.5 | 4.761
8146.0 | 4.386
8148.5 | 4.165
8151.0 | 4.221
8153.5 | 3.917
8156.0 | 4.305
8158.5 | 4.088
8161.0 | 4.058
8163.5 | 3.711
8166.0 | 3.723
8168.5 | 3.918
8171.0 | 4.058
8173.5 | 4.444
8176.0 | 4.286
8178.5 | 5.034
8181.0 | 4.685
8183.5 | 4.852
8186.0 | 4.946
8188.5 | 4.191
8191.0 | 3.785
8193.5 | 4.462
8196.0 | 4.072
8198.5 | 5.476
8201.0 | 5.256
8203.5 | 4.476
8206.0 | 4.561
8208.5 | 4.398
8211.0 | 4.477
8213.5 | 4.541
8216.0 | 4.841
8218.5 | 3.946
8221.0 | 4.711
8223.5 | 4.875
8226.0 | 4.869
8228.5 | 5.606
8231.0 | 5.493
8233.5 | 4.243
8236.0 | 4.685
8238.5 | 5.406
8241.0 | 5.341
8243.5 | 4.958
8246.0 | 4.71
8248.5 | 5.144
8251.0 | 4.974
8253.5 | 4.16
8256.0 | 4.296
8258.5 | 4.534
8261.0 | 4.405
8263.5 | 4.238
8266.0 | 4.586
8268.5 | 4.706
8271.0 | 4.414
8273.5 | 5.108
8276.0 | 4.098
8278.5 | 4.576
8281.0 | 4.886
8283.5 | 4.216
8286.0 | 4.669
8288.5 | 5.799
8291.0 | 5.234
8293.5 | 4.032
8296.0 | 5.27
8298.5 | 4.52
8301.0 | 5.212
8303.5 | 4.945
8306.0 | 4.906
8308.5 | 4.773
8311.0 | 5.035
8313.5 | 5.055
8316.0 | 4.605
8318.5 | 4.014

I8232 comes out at -2.2 A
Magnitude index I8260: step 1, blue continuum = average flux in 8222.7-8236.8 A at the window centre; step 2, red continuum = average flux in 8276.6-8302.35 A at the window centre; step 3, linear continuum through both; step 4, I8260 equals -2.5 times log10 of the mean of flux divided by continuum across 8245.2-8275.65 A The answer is 0.070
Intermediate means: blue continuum 4.97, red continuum 4.82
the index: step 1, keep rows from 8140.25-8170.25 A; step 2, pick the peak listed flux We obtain 4.761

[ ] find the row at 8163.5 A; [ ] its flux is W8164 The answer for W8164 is 3.711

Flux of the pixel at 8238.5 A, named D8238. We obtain 5.406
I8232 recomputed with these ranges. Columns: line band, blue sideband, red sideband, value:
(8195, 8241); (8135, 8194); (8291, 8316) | -2.9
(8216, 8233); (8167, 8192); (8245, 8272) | -1.4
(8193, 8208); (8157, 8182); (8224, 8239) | -0.3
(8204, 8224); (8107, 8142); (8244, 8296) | 0.4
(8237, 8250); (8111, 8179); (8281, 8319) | -1.2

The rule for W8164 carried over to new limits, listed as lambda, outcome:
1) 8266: 4.586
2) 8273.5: 5.108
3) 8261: 4.405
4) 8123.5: 4.844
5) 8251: 4.974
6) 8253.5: 4.16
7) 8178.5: 5.034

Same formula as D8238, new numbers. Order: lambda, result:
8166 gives 3.723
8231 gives 5.493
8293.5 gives 4.032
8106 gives 4.08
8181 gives 4.685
